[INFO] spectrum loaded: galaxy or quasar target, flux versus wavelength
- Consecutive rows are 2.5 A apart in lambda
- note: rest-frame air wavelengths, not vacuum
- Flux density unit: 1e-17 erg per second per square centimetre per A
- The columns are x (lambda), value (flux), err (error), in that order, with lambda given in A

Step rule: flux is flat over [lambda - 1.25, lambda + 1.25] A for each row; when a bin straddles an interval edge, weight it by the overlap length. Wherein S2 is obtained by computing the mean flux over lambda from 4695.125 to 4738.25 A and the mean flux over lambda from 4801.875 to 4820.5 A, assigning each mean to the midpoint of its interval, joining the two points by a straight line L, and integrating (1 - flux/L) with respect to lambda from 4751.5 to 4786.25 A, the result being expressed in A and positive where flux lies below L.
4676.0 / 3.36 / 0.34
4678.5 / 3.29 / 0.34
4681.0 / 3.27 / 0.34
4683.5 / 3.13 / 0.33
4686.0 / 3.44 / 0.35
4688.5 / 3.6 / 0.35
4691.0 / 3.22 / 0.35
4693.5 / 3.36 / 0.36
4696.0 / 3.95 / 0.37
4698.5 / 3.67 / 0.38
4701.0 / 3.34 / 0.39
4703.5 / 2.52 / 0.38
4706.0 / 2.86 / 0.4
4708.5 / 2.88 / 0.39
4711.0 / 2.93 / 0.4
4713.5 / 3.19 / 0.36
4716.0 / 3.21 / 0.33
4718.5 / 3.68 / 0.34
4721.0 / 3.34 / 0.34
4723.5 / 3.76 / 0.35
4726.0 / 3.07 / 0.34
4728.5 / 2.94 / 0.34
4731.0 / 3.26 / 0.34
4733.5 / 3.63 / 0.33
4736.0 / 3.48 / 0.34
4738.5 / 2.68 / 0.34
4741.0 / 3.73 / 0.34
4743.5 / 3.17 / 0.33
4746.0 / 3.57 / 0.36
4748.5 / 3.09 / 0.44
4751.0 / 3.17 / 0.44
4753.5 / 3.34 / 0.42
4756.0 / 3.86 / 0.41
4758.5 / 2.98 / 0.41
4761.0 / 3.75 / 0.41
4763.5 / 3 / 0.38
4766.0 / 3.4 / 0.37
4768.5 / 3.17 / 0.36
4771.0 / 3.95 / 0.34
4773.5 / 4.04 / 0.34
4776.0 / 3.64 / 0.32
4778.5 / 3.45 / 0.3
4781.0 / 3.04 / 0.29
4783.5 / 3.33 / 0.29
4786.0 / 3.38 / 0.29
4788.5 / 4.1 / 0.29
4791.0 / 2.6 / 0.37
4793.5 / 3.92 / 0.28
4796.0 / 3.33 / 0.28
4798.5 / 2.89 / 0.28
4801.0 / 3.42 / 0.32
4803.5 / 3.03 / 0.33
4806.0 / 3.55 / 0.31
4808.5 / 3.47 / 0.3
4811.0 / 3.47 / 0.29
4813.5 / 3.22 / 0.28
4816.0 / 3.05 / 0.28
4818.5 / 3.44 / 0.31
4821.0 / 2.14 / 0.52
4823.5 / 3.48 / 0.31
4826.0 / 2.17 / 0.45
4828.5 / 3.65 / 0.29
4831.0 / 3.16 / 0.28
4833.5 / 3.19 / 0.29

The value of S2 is -1.9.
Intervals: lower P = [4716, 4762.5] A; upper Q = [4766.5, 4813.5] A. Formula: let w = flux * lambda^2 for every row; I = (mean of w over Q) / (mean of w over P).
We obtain 1.0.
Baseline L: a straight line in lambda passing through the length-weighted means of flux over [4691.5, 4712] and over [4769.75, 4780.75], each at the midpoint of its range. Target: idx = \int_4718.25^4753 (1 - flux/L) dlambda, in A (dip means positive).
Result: 1.1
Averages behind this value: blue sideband 3.19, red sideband 3.7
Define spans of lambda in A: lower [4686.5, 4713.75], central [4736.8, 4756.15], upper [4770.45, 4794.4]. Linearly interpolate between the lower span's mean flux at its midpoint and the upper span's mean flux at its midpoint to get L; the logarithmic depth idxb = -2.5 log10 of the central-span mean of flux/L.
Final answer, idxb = 0.03 mag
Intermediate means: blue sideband 3.24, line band 3.3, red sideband 3.53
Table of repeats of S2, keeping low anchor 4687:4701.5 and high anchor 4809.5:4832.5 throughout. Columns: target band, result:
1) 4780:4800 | -0.8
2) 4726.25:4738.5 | 0.6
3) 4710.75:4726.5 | 0.5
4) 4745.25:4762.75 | -0.3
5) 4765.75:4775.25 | -1.2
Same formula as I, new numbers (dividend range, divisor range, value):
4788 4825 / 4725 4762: 1.01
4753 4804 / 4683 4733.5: 1.07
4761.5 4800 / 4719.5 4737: 1.04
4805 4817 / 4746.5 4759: 1.03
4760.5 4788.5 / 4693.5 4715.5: 1.13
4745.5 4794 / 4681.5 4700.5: 1.02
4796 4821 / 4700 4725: 1.06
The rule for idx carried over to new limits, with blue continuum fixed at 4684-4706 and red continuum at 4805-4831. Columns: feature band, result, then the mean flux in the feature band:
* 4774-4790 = -1.4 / 3.5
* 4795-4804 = 0.0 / 3.17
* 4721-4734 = -0.1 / 3.32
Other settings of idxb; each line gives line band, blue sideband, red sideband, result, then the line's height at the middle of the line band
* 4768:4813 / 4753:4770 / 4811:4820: -0.04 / 3.3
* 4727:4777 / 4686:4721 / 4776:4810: -0.02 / 3.32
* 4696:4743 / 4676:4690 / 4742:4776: 0.04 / 3.39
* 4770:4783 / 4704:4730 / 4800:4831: -0.14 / 3.17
